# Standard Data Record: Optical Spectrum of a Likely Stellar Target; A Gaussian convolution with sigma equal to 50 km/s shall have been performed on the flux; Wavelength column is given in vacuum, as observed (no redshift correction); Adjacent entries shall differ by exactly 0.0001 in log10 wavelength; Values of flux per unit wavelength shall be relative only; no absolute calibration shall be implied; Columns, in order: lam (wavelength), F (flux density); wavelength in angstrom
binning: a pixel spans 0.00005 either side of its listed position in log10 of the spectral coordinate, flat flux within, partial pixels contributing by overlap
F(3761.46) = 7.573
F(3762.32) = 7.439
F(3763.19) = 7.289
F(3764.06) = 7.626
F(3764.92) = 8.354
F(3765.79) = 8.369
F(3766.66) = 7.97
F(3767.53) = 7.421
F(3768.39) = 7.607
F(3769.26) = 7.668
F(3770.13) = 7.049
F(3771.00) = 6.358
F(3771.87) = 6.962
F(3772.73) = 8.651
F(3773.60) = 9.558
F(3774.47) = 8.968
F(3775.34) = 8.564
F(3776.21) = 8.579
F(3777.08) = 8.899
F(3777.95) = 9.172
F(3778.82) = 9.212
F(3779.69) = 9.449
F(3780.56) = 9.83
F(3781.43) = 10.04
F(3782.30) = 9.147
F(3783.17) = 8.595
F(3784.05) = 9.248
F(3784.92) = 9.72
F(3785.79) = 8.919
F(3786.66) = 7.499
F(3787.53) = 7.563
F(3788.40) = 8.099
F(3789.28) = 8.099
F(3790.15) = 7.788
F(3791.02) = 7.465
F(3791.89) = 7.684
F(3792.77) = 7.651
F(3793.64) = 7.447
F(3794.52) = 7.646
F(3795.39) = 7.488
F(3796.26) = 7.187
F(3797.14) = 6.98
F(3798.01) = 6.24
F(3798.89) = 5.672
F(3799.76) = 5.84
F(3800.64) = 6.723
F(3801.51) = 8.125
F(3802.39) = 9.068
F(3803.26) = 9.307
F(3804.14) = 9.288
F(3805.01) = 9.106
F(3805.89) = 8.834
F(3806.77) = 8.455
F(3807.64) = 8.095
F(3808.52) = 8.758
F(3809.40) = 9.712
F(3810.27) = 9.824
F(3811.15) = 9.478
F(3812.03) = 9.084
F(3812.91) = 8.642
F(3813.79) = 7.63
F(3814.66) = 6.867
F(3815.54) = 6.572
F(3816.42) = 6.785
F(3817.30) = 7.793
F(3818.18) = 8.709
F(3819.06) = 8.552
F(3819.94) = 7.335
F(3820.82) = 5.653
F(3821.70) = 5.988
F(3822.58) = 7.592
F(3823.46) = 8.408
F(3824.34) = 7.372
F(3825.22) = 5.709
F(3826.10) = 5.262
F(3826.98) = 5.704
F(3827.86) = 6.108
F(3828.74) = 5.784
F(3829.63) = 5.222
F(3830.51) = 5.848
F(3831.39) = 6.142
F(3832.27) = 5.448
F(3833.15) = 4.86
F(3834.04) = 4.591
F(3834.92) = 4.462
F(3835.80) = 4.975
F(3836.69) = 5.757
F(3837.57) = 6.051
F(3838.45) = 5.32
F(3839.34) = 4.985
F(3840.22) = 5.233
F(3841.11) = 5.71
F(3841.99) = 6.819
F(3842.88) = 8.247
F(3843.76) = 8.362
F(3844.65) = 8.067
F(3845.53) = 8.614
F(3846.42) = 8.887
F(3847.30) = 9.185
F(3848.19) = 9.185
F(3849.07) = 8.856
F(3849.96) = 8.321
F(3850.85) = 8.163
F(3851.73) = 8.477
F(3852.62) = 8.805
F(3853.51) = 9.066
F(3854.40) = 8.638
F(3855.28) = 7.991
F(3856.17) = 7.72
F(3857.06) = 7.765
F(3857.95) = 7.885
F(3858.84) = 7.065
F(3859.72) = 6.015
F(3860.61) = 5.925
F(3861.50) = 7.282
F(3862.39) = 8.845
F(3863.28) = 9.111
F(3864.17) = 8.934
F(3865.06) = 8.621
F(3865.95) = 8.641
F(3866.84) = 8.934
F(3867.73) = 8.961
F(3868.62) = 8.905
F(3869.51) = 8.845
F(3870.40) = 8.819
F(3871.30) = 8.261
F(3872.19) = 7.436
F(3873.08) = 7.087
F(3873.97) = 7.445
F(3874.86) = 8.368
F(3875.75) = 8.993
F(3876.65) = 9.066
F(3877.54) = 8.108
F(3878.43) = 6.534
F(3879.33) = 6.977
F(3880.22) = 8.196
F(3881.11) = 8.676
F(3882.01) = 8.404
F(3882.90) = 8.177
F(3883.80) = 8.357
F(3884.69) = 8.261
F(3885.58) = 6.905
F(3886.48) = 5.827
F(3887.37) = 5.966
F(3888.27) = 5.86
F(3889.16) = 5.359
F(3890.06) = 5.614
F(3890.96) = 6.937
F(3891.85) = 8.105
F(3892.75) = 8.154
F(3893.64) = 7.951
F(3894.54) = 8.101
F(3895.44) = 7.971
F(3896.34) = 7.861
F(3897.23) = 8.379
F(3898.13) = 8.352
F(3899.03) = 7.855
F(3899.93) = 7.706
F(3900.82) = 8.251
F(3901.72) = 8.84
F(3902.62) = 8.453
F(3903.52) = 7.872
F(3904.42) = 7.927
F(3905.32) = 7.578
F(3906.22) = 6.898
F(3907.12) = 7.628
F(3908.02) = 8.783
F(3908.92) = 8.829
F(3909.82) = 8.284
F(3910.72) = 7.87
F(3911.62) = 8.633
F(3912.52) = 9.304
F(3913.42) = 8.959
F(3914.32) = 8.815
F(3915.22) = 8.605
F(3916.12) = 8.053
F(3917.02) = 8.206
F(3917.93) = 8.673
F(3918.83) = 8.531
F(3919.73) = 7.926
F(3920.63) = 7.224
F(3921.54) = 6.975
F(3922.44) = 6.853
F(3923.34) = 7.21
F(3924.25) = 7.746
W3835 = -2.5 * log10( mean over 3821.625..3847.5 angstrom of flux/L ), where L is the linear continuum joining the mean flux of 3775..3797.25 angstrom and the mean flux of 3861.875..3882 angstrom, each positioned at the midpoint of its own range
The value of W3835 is 0.30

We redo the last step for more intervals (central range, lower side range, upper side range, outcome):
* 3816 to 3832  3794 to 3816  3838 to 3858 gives 0.19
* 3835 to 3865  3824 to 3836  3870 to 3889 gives -0.18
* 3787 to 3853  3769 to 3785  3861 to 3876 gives 0.17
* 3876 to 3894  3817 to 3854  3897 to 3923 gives 0.05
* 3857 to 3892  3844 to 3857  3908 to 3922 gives 0.10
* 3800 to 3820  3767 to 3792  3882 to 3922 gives -0.01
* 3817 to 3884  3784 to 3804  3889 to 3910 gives 0.05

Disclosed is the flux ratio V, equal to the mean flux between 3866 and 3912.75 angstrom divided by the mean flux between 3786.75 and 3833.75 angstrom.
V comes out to 1.07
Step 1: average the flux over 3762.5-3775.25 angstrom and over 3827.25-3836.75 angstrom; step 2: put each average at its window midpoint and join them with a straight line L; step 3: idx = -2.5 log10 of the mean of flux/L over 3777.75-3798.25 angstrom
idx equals -0.162 mag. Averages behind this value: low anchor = 7.86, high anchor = 5.37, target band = 8.26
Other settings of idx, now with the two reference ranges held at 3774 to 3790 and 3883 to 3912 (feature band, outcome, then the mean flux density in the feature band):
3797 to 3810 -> 0.072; 8.07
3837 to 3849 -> 0.126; 7.32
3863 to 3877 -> -0.074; 8.51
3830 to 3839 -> 0.480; 5.34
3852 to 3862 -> 0.058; 7.67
